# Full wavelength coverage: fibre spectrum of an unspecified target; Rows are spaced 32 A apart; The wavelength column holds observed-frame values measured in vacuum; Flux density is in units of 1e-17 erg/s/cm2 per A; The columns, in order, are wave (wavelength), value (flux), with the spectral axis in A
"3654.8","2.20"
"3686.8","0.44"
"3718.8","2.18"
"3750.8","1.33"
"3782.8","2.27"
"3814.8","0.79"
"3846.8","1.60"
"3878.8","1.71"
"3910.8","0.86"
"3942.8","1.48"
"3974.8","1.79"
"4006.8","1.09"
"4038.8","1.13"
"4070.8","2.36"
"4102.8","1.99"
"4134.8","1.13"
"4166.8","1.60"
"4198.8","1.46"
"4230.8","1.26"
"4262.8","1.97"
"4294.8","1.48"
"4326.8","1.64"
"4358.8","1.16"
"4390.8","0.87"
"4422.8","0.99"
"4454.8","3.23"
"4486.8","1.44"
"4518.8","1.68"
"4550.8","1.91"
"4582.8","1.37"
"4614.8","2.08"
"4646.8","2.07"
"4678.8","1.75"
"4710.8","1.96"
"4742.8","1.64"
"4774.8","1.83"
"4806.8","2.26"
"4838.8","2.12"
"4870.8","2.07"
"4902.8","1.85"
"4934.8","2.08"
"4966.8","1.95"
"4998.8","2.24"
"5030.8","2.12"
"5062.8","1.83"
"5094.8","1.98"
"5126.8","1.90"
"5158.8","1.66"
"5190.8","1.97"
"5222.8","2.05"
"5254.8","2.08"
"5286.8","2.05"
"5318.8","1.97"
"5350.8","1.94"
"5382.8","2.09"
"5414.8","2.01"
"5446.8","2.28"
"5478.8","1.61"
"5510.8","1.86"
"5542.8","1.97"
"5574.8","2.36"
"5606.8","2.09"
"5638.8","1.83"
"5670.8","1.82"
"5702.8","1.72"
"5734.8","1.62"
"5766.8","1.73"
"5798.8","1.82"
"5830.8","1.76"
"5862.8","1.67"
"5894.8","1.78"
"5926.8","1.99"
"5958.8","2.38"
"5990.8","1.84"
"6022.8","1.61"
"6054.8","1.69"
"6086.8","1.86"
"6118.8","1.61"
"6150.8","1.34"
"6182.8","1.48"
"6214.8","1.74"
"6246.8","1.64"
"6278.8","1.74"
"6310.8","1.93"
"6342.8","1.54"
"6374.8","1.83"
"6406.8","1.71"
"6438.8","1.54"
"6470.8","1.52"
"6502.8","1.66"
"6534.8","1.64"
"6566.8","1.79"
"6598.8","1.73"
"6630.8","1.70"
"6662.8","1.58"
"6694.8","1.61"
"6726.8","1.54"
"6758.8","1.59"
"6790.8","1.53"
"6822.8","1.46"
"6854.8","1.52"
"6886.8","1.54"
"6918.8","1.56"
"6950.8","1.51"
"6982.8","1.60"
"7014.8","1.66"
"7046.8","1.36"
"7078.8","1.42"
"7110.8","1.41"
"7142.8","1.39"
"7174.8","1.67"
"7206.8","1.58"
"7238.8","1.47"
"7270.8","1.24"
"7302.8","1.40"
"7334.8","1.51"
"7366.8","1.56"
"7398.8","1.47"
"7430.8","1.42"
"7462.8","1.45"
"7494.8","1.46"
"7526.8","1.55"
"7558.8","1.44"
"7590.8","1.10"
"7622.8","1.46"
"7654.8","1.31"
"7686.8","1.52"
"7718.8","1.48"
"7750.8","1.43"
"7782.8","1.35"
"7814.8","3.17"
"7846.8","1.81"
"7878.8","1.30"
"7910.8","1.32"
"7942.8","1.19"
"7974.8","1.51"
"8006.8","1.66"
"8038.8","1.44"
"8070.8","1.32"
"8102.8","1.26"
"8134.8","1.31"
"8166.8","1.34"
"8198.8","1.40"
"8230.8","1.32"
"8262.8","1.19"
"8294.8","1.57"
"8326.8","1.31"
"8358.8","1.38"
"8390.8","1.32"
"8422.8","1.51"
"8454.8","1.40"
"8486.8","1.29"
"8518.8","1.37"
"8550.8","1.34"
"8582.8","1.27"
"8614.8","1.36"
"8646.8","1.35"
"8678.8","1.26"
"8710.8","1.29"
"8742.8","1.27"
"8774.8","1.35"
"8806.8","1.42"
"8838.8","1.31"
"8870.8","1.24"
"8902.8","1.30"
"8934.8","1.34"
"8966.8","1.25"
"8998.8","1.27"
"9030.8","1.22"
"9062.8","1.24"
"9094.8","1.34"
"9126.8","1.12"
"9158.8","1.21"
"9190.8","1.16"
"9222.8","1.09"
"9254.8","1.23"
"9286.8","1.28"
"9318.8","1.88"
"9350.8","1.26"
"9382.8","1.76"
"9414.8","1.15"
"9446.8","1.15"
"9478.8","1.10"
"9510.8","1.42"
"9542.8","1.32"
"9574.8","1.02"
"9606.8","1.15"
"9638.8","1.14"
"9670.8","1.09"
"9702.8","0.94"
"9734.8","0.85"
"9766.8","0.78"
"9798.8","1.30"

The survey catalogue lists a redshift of 0.19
